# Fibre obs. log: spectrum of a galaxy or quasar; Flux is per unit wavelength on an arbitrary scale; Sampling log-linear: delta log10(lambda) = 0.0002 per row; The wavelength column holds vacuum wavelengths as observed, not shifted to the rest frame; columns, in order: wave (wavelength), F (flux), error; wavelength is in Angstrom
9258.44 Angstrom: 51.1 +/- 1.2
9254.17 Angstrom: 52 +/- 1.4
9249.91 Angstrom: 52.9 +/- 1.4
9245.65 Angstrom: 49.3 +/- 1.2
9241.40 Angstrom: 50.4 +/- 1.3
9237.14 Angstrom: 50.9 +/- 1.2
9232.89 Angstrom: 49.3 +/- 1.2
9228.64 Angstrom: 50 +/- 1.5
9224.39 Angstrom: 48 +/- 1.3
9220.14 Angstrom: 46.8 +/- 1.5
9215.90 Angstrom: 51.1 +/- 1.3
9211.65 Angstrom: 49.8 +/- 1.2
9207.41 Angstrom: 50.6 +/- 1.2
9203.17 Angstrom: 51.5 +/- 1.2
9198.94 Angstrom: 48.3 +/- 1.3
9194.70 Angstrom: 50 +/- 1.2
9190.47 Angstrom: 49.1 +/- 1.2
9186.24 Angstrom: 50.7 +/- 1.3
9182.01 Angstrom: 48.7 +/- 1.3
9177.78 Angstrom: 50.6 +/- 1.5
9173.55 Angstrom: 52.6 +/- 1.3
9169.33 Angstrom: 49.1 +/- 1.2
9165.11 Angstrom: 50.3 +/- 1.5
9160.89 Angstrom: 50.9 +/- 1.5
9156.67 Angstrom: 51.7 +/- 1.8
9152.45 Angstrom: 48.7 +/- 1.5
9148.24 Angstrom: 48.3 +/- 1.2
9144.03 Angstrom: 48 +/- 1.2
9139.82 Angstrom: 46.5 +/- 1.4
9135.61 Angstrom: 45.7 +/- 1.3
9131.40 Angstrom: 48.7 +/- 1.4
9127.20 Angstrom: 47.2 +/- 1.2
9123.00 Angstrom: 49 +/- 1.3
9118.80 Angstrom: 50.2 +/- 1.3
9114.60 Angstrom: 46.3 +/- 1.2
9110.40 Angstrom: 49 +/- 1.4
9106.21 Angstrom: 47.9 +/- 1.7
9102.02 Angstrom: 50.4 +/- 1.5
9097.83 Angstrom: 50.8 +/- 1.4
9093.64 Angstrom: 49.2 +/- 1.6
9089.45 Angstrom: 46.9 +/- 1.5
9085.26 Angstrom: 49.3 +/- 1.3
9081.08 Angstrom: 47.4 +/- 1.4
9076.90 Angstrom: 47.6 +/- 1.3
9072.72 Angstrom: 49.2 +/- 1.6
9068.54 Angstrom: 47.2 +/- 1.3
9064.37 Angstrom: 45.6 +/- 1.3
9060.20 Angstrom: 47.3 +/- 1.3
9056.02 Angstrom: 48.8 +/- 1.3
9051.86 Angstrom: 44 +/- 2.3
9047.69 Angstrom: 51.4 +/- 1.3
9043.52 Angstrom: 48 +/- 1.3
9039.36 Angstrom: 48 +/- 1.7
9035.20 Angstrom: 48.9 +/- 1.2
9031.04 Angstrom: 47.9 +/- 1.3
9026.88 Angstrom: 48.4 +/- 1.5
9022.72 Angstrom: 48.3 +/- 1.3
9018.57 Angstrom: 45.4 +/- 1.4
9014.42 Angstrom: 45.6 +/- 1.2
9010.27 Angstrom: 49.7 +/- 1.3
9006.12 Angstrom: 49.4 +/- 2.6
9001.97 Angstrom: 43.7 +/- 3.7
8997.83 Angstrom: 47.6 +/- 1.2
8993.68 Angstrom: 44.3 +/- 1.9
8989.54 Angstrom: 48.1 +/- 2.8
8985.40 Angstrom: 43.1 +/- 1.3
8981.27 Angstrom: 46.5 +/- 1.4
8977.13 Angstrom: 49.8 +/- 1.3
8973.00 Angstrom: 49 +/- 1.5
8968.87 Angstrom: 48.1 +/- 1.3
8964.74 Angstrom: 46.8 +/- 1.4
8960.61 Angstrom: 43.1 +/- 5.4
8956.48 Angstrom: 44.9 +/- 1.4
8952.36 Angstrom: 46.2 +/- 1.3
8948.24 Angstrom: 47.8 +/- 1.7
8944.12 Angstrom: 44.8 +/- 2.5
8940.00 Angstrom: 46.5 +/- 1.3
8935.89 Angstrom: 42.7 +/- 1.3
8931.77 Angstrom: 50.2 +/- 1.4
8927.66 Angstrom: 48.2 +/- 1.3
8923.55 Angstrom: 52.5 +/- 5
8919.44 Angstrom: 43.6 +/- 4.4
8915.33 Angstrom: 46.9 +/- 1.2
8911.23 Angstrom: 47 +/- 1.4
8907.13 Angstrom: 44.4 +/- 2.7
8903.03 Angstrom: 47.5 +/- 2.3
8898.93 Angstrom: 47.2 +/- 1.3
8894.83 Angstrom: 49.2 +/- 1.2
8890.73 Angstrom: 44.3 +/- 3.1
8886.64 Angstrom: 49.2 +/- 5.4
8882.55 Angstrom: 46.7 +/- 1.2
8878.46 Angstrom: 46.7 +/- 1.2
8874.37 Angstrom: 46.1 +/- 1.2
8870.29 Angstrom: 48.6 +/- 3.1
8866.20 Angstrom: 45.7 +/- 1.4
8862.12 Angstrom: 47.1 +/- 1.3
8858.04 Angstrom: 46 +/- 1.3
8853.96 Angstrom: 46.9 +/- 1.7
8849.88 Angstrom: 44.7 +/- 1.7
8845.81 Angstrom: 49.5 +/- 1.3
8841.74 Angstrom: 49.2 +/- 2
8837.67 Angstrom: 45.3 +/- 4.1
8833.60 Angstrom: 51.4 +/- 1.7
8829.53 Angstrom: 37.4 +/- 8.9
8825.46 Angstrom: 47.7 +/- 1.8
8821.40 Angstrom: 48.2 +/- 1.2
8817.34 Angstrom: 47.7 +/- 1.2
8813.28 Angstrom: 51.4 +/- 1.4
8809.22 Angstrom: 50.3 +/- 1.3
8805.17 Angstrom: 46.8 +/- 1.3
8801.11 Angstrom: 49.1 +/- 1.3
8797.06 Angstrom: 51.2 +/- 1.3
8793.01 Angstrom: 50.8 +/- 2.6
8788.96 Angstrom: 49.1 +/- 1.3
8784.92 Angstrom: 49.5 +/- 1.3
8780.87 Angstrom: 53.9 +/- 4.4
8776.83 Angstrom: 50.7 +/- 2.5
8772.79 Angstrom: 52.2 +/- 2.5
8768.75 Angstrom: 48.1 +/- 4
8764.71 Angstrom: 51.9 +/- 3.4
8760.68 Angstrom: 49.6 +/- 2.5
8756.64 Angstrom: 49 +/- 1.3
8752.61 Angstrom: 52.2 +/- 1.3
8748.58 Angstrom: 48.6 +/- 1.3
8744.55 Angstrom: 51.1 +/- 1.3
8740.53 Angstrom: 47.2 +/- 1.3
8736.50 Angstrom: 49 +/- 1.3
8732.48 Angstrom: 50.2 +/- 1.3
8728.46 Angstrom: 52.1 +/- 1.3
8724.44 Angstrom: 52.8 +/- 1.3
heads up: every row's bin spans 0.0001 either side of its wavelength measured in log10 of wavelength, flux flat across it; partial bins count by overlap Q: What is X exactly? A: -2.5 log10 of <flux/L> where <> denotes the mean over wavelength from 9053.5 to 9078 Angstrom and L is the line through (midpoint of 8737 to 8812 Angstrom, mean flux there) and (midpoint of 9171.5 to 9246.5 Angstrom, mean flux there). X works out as 0.05 mag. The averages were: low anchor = 50.1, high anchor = 49.9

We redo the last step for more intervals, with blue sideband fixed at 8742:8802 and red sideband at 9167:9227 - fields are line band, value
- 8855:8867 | 0.09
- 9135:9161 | 0.03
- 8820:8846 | 0.08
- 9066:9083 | 0.05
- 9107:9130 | 0.03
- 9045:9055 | 0.05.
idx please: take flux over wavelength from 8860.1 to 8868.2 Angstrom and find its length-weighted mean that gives 46.4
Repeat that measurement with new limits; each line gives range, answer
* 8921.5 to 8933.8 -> 50.3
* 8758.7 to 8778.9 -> 50.5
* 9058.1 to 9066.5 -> 46.5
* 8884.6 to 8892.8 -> 46.7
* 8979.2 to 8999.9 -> 45.9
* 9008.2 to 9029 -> 47.5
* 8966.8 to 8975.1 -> 48.6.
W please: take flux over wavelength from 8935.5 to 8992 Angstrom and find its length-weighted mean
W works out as 46.3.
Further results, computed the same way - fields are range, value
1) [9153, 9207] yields 50.3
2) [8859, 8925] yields 47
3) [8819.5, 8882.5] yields 46.7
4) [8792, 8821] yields 49.5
